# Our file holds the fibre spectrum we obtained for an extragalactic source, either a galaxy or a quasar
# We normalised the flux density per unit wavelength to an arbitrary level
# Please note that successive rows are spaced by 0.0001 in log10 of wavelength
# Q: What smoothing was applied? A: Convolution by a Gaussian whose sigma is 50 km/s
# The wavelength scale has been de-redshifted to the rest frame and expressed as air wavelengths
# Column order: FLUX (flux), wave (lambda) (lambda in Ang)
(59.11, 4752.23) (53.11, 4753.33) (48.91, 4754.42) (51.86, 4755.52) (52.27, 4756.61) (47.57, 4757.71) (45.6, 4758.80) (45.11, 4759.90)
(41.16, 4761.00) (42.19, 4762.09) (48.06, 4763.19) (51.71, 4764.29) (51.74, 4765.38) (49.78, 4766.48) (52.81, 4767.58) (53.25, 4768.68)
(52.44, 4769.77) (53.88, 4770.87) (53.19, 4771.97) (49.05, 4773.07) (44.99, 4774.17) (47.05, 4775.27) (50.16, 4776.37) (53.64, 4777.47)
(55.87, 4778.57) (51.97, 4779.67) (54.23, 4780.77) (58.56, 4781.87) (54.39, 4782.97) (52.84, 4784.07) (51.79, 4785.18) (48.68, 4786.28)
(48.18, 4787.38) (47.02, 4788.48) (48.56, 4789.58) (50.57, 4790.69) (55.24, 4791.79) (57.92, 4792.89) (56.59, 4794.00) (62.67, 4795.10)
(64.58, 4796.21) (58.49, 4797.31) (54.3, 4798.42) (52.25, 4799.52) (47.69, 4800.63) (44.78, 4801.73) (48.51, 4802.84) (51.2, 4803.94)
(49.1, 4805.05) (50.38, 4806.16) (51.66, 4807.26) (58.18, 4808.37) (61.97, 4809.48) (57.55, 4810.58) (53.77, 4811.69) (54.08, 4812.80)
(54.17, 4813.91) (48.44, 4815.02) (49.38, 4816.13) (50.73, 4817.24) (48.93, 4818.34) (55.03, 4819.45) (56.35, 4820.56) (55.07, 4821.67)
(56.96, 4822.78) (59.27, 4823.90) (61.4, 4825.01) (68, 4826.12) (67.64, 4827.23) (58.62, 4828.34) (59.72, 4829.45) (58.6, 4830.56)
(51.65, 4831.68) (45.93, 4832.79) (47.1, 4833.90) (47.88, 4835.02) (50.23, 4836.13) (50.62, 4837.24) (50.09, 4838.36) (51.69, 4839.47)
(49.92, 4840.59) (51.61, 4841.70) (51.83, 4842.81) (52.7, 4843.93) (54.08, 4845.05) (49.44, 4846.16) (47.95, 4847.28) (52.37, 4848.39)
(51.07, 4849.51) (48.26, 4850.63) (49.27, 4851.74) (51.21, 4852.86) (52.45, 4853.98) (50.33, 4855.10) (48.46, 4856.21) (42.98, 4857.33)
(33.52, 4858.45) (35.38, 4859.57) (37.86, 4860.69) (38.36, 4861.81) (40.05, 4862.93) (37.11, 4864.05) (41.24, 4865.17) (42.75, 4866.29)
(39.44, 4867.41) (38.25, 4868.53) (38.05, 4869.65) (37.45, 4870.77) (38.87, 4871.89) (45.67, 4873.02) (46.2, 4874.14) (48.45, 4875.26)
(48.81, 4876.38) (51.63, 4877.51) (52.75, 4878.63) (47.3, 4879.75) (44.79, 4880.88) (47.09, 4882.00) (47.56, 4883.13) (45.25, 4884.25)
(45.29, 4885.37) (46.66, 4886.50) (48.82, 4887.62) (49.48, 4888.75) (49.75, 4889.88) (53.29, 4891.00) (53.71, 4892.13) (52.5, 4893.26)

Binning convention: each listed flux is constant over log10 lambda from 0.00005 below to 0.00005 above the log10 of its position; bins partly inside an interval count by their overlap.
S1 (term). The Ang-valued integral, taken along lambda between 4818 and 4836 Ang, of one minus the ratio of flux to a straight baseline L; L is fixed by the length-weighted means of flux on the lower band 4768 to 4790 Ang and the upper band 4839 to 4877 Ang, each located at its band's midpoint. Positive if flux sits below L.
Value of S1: -3.1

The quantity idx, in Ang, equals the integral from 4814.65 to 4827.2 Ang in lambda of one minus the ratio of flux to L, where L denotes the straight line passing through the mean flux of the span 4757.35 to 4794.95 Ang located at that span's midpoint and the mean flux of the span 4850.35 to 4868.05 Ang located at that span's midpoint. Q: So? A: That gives -2.5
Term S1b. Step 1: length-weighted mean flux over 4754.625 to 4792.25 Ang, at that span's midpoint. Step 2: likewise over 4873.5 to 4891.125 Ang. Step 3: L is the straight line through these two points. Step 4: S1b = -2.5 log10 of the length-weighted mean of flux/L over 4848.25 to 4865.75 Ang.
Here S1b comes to 0.107 mag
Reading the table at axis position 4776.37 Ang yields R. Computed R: 50.16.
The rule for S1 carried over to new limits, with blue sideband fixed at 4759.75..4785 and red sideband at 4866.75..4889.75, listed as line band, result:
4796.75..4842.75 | -4.9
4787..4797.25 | -1.0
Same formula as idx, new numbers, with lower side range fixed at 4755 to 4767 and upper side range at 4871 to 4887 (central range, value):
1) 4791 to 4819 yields -3.67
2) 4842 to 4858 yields -1.06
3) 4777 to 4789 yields -1.21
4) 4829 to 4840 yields -0.96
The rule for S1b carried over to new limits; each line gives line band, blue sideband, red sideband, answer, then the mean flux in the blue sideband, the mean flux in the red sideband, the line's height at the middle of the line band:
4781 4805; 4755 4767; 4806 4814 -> 0.00 mag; 47.9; 55.5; 52.9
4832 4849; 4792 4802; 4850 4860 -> -0.04 mag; 55.8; 45.9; 48.4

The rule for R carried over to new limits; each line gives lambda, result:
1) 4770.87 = 53.88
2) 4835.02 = 47.88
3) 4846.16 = 49.44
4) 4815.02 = 48.44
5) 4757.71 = 47.57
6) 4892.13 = 53.71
